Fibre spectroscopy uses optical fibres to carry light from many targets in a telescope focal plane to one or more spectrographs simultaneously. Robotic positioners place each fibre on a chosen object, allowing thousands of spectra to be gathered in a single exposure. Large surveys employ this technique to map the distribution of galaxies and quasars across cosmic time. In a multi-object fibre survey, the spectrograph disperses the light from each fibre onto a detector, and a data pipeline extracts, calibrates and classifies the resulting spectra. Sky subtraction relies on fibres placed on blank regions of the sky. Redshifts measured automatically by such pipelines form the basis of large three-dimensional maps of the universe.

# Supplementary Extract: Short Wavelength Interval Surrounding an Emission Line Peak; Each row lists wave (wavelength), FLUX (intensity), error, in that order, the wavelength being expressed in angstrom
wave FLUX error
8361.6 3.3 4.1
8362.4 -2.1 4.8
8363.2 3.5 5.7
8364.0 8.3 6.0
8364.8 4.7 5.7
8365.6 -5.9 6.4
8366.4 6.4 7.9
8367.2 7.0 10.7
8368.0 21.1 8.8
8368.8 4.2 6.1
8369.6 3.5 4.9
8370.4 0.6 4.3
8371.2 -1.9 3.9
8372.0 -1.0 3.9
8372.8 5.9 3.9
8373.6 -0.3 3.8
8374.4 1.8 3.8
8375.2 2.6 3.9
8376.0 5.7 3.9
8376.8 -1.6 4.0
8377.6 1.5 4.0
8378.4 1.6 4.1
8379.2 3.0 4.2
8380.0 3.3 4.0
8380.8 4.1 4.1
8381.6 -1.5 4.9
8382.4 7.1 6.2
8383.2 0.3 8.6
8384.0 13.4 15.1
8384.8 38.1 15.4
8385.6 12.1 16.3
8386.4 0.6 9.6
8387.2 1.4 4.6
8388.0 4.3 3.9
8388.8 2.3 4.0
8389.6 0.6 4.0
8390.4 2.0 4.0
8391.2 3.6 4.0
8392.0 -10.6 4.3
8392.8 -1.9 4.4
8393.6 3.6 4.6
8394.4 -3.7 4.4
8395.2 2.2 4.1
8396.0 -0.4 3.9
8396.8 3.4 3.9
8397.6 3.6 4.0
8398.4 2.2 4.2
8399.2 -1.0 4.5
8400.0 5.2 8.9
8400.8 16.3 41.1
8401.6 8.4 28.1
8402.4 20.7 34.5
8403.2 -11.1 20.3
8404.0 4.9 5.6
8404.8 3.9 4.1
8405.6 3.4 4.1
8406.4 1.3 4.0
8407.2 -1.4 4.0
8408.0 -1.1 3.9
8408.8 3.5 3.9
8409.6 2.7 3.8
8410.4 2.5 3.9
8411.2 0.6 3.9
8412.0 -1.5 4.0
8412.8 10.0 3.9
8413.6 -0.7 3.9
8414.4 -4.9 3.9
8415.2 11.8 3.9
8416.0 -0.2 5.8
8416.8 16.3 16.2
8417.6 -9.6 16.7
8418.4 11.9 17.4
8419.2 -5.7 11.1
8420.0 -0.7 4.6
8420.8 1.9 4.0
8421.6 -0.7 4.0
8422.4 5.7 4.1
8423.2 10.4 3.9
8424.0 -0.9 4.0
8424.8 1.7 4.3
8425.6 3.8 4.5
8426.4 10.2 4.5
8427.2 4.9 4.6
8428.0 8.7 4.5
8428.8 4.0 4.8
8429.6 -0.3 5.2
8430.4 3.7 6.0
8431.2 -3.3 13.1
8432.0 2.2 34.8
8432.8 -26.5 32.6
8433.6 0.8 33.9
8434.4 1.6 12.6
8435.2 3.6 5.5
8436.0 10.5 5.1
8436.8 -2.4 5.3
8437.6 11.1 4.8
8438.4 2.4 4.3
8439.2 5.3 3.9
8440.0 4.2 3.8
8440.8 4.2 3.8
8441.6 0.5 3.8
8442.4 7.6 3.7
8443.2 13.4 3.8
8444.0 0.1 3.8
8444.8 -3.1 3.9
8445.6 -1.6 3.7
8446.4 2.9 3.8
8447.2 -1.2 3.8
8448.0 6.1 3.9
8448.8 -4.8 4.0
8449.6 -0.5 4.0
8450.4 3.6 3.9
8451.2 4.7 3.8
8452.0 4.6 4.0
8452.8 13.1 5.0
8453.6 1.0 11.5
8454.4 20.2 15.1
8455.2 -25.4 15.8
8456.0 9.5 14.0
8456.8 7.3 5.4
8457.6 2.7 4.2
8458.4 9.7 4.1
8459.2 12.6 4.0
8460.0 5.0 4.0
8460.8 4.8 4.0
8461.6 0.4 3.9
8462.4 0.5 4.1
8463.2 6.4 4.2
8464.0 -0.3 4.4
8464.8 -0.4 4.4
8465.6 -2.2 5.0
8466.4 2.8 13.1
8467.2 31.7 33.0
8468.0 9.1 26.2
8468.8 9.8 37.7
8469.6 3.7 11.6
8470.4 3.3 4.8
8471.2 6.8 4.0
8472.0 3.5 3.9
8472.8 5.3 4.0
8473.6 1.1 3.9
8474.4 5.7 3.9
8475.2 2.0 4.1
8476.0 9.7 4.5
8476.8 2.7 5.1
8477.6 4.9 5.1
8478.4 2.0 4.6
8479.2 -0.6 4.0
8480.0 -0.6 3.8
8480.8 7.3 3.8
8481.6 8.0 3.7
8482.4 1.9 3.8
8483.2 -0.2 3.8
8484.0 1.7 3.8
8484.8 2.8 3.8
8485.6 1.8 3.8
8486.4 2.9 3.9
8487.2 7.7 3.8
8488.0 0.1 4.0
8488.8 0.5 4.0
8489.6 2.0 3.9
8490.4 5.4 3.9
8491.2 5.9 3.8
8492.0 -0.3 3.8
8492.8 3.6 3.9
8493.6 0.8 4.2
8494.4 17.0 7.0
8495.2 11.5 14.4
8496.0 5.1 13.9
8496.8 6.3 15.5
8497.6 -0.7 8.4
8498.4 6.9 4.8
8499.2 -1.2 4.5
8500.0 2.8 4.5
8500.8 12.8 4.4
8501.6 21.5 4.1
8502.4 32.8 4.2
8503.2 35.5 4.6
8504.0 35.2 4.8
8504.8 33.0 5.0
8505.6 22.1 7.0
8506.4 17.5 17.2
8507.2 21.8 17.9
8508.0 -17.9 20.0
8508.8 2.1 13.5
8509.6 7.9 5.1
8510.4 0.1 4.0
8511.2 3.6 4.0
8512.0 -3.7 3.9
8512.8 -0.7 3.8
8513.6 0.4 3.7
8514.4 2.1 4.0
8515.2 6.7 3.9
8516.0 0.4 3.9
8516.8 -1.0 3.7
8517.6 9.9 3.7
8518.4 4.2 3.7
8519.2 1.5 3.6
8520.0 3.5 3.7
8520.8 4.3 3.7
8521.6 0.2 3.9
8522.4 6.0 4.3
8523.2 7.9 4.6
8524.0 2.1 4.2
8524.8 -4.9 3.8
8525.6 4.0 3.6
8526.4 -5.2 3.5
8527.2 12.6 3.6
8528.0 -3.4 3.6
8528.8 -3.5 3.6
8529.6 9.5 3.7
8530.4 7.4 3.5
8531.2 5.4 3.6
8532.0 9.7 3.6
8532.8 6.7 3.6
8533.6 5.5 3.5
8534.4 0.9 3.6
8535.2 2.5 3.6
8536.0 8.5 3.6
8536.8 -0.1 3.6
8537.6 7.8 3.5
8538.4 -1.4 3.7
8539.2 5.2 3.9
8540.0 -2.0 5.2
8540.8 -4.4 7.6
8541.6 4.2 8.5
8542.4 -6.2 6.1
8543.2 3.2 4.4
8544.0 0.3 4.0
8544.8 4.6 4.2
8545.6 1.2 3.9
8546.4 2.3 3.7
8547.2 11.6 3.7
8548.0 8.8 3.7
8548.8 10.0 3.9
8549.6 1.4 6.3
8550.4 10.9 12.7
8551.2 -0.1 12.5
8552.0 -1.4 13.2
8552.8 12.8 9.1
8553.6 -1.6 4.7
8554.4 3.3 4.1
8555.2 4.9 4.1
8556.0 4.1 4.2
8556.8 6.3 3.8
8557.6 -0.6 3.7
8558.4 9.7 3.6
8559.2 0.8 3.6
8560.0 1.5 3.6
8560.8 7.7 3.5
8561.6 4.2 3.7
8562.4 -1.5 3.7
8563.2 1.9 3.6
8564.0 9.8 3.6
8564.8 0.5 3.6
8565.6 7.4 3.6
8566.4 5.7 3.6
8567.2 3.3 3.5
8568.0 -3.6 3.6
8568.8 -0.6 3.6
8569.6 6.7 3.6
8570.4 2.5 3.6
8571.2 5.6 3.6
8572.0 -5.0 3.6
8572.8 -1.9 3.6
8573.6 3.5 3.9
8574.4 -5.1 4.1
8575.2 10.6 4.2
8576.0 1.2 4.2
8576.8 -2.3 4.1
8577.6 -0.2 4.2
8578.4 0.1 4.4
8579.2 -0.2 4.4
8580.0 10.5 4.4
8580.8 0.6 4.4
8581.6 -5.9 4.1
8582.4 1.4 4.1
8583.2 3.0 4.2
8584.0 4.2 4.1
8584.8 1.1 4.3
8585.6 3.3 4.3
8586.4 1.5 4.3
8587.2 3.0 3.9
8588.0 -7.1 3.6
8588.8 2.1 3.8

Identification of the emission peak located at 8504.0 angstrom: H-gamma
